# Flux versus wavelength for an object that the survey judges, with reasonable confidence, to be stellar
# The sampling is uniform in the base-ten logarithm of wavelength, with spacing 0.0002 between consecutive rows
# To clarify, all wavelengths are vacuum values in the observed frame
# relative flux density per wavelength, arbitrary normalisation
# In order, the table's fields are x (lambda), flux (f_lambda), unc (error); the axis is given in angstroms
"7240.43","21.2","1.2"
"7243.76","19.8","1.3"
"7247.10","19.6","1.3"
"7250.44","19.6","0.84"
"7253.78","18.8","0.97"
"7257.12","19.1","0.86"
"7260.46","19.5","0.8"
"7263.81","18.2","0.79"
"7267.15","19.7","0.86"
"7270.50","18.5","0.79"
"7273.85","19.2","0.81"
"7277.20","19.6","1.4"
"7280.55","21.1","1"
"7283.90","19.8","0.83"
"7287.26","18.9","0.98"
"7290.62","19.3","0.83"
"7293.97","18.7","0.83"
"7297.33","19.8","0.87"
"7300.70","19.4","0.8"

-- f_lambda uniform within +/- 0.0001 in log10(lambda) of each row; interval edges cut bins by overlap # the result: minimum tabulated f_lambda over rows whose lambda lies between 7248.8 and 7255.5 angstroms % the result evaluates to 18.8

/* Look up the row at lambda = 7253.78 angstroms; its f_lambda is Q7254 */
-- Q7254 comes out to 18.8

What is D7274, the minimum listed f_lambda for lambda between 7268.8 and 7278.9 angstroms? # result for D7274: 18.5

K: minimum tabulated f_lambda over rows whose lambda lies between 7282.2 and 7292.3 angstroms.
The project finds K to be 18.9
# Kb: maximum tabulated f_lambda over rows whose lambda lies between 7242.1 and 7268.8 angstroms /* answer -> 19.8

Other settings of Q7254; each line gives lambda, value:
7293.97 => 18.7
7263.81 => 18.2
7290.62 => 19.3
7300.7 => 19.4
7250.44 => 19.6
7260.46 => 19.5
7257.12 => 19.1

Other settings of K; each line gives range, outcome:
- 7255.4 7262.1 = 19.1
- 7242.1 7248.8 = 19.6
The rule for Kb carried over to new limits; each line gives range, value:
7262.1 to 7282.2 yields 21.1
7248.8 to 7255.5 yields 19.6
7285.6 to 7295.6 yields 19.3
